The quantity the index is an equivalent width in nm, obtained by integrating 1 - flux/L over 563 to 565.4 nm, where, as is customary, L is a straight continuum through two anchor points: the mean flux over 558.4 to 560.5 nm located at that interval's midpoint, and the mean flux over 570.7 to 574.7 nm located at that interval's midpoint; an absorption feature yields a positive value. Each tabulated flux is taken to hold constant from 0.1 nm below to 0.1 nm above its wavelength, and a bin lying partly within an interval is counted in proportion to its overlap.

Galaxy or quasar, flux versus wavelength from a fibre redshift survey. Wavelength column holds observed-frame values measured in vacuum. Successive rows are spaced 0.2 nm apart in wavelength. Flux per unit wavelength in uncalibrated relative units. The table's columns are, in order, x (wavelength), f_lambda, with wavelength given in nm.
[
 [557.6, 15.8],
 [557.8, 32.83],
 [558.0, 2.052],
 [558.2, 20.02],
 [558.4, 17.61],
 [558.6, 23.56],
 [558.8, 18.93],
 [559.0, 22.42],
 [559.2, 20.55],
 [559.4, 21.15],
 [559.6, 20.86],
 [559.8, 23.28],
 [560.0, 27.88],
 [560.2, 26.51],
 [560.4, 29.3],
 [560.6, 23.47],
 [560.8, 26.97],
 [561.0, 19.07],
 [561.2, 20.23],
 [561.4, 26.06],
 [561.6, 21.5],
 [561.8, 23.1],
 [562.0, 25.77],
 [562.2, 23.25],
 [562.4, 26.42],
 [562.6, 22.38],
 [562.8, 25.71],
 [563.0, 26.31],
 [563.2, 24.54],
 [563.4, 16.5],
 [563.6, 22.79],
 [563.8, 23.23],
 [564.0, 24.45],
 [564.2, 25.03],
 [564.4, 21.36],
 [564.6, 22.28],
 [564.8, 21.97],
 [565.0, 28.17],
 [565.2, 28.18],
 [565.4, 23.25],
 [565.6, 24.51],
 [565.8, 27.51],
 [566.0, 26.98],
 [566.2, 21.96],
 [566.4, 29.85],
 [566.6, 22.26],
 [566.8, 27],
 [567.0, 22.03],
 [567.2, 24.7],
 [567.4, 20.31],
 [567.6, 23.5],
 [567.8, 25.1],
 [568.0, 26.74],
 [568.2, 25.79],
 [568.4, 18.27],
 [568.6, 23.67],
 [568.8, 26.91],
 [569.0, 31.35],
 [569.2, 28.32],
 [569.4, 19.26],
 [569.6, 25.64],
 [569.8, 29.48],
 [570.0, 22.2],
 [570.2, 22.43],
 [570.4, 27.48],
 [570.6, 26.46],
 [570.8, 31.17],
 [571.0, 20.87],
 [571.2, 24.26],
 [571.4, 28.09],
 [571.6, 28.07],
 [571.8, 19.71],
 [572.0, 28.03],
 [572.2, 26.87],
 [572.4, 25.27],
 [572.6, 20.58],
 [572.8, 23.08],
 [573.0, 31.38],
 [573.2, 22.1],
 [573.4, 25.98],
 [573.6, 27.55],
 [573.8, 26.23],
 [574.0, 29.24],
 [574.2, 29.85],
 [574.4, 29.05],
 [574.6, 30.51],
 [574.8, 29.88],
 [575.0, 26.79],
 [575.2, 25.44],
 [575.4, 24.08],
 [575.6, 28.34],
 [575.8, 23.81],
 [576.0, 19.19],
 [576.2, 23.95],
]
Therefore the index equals 0.071 nm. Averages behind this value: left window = 23.2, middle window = 23.6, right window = 26.4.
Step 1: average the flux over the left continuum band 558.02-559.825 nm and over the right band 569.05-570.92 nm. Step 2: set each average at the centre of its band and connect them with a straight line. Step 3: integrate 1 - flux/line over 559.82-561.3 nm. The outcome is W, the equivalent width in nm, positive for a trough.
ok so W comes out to -0.27 nm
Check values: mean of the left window 20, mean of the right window 25.9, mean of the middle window 24.7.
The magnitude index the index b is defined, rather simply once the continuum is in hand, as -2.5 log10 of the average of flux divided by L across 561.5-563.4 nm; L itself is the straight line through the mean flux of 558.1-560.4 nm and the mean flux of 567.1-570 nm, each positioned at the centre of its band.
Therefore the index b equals -0.03 mag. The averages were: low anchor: 22.4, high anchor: 24.8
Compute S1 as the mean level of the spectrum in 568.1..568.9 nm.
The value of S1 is 23.7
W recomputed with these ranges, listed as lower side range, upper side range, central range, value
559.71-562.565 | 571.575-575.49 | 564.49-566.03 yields -0.009 nm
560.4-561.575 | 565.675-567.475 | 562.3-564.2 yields 0.031 nm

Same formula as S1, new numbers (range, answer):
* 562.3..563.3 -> 25.1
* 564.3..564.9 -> 21.9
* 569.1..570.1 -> 25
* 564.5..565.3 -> 25.2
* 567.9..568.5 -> 23.6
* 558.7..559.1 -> 20.7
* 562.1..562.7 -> 24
